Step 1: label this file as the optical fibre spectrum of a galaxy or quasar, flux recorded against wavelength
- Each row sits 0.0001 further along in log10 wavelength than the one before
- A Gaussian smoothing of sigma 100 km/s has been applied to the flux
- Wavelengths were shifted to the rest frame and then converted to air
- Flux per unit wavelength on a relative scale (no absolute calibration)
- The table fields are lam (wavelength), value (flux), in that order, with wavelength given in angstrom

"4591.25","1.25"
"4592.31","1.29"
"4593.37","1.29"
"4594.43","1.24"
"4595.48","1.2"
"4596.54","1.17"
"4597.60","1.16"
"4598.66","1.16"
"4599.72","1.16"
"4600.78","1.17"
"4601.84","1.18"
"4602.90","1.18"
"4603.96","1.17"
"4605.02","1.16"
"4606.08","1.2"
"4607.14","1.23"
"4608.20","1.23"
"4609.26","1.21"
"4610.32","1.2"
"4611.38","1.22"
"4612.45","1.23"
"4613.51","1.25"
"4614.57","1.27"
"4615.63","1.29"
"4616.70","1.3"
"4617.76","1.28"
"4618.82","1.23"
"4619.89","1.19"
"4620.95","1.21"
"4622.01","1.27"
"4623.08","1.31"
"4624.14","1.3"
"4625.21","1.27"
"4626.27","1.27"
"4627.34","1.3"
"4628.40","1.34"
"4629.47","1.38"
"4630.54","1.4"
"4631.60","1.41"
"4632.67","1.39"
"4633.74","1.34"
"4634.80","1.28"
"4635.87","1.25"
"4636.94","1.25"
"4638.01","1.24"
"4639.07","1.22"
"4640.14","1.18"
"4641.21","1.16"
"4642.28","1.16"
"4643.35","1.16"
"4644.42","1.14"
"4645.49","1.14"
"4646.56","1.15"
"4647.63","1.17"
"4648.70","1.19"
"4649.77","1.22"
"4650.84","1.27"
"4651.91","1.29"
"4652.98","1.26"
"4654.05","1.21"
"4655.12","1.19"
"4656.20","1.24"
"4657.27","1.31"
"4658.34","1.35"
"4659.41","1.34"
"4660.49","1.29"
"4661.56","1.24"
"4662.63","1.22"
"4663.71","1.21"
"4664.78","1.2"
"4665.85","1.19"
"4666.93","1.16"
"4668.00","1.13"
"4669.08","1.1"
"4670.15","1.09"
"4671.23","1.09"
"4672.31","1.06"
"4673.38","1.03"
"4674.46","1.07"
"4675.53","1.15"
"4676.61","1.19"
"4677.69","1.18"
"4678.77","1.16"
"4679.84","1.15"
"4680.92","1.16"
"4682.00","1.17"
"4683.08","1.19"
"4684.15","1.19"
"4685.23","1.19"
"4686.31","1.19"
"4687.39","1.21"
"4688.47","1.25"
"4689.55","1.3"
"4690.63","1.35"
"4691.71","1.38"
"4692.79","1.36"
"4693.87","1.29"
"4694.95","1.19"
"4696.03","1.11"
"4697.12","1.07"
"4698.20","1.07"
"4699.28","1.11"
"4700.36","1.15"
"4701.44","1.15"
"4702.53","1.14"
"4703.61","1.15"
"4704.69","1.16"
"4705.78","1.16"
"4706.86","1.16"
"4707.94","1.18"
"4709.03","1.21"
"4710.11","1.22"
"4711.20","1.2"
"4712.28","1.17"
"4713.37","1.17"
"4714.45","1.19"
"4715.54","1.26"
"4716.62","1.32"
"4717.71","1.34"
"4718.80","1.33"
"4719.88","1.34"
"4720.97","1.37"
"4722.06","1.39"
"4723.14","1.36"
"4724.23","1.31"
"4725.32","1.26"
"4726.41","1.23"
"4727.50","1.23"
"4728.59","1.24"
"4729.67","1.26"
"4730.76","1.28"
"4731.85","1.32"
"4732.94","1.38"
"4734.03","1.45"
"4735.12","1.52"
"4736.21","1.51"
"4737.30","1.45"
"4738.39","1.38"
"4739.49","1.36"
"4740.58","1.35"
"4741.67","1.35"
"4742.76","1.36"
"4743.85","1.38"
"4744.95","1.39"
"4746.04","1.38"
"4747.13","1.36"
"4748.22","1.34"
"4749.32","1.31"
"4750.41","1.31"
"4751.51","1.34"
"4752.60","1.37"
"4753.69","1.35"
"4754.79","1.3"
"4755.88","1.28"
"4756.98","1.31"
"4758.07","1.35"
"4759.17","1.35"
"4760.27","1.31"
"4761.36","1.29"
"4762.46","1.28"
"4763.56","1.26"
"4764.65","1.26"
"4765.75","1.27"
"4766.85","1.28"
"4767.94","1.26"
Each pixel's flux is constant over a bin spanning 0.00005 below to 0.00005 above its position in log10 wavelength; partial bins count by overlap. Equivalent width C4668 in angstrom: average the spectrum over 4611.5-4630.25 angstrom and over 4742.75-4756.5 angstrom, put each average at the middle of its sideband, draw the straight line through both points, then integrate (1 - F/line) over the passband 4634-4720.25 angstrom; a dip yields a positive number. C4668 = 6.9 angstrom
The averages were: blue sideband 1.28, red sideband 1.34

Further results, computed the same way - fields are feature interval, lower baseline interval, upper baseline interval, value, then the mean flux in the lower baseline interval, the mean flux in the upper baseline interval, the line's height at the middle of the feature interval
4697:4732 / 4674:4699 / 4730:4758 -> 1.41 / 1.2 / 1.36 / 1.28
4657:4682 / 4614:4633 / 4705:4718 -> 1.57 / 1.3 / 1.21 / 1.25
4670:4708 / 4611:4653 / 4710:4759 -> 3.58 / 1.25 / 1.33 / 1.29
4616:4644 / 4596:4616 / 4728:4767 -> -1.08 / 1.2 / 1.34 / 1.23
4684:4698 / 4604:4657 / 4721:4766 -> 0.65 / 1.25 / 1.34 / 1.29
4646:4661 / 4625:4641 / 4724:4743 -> 0.70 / 1.3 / 1.35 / 1.31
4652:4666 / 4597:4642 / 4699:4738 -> 0.04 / 1.25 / 1.27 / 1.26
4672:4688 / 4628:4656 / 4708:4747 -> 1.55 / 1.24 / 1.32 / 1.28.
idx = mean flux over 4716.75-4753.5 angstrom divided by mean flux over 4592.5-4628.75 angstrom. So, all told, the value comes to 1.1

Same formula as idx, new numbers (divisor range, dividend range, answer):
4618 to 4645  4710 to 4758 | 1.05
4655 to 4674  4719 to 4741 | 1.13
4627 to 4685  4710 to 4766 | 1.09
